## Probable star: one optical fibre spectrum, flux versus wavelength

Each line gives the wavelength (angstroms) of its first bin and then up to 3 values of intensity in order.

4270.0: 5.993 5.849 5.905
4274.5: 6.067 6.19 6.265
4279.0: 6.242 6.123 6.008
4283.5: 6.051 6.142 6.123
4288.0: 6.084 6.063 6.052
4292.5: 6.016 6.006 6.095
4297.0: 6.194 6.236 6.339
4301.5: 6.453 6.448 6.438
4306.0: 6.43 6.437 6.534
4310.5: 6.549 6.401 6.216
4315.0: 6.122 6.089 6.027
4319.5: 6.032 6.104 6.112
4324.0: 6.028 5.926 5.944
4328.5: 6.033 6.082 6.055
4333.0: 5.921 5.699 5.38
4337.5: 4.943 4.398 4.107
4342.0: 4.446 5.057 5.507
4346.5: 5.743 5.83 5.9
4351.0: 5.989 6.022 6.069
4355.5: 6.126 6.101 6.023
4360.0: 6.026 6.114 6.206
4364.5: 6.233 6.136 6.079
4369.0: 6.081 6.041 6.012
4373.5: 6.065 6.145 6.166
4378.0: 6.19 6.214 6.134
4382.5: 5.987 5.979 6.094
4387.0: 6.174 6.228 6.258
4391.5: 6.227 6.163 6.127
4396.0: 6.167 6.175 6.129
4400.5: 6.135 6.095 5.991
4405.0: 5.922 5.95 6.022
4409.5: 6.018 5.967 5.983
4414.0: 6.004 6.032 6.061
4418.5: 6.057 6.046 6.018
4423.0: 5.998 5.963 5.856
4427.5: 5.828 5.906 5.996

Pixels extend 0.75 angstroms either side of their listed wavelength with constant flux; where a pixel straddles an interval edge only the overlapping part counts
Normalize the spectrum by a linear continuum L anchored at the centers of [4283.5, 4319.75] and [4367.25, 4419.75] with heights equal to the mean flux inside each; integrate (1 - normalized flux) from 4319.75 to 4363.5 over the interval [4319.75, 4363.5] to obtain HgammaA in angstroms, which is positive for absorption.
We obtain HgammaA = 3.16 angstroms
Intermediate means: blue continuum 6.23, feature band 5.72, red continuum 6.09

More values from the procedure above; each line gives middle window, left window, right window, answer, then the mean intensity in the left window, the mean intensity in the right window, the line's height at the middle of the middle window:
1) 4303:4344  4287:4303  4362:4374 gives 2.0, 6.17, 6.11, 6.14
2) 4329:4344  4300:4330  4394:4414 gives 2.3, 6.23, 6.05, 6.18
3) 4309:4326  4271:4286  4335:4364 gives -1.0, 6.09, 5.58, 5.81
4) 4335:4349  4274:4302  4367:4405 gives 2.4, 6.14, 6.12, 6.13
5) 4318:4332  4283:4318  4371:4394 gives 0.4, 6.24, 6.13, 6.21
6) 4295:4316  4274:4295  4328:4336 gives -1.2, 6.1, 5.9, 6.01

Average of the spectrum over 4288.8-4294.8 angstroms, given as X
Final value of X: 6.03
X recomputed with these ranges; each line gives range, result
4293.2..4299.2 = 6.13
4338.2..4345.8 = 4.71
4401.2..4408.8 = 6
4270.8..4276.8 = 6.01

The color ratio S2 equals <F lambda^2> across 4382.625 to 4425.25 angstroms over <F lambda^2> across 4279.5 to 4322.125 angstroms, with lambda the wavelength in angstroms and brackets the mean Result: 1.03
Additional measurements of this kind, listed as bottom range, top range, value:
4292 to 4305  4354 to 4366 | 1.01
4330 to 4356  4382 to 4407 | 1.14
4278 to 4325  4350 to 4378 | 1.01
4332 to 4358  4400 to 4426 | 1.13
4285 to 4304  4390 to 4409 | 1.04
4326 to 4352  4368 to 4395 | 1.14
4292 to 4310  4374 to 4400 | 1.01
